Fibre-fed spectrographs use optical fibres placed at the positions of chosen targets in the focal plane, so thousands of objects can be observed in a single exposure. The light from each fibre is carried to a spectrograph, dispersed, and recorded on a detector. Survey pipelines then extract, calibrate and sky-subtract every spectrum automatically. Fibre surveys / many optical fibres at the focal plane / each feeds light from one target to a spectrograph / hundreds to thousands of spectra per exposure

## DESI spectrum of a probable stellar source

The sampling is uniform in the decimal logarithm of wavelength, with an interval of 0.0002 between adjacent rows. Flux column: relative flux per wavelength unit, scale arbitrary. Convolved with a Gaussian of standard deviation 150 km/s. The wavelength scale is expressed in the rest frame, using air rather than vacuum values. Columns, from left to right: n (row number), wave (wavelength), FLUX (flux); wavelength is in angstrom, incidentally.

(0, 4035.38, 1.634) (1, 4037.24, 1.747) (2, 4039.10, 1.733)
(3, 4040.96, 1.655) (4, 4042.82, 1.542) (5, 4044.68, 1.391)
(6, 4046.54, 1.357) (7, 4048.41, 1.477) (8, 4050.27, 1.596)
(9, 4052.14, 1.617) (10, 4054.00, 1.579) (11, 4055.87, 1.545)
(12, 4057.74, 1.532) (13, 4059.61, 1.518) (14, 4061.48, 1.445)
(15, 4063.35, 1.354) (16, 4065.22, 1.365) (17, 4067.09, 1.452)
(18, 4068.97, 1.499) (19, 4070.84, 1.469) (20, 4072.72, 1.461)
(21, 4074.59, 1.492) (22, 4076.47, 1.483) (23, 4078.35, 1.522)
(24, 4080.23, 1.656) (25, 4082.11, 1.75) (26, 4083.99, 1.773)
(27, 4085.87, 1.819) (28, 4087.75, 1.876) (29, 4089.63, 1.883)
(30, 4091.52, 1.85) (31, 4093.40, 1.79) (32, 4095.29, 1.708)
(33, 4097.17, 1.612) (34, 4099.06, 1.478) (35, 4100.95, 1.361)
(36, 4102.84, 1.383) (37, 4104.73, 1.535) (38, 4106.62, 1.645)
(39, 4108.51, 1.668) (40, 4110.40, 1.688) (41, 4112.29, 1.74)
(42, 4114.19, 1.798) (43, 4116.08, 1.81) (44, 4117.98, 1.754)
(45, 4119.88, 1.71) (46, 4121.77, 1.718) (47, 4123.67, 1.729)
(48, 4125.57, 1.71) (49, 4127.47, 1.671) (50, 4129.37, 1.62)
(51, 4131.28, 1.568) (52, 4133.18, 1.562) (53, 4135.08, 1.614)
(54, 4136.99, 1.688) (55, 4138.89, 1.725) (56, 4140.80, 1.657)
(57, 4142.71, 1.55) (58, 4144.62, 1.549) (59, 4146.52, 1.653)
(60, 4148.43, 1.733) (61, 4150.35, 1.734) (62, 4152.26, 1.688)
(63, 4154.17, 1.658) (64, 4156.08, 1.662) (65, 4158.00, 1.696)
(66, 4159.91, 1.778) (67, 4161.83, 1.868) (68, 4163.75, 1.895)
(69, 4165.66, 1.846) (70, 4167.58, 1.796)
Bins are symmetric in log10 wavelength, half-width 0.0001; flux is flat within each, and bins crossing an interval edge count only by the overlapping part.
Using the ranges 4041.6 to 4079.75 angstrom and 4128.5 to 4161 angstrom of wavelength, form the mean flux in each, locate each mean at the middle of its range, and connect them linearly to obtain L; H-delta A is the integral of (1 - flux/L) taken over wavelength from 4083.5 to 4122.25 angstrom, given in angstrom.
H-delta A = -3.02 angstrom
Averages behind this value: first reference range 1.49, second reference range 1.66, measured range 1.69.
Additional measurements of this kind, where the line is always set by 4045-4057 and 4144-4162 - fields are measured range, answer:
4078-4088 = -1.00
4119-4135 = -0.05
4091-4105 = 0.16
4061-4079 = 1.17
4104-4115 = -0.39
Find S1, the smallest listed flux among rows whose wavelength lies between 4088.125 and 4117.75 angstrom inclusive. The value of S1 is 1.361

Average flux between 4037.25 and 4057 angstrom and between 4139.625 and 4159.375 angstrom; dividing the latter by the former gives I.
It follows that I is 1.07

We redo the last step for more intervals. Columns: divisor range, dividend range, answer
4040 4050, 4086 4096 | 1.22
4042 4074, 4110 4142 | 1.14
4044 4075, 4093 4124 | 1.12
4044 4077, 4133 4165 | 1.14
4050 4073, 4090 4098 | 1.17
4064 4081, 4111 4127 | 1.17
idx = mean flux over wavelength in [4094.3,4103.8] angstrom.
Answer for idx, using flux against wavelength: 1.51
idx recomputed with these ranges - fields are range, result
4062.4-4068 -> 1.39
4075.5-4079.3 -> 1.5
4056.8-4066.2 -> 1.44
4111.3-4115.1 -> 1.77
